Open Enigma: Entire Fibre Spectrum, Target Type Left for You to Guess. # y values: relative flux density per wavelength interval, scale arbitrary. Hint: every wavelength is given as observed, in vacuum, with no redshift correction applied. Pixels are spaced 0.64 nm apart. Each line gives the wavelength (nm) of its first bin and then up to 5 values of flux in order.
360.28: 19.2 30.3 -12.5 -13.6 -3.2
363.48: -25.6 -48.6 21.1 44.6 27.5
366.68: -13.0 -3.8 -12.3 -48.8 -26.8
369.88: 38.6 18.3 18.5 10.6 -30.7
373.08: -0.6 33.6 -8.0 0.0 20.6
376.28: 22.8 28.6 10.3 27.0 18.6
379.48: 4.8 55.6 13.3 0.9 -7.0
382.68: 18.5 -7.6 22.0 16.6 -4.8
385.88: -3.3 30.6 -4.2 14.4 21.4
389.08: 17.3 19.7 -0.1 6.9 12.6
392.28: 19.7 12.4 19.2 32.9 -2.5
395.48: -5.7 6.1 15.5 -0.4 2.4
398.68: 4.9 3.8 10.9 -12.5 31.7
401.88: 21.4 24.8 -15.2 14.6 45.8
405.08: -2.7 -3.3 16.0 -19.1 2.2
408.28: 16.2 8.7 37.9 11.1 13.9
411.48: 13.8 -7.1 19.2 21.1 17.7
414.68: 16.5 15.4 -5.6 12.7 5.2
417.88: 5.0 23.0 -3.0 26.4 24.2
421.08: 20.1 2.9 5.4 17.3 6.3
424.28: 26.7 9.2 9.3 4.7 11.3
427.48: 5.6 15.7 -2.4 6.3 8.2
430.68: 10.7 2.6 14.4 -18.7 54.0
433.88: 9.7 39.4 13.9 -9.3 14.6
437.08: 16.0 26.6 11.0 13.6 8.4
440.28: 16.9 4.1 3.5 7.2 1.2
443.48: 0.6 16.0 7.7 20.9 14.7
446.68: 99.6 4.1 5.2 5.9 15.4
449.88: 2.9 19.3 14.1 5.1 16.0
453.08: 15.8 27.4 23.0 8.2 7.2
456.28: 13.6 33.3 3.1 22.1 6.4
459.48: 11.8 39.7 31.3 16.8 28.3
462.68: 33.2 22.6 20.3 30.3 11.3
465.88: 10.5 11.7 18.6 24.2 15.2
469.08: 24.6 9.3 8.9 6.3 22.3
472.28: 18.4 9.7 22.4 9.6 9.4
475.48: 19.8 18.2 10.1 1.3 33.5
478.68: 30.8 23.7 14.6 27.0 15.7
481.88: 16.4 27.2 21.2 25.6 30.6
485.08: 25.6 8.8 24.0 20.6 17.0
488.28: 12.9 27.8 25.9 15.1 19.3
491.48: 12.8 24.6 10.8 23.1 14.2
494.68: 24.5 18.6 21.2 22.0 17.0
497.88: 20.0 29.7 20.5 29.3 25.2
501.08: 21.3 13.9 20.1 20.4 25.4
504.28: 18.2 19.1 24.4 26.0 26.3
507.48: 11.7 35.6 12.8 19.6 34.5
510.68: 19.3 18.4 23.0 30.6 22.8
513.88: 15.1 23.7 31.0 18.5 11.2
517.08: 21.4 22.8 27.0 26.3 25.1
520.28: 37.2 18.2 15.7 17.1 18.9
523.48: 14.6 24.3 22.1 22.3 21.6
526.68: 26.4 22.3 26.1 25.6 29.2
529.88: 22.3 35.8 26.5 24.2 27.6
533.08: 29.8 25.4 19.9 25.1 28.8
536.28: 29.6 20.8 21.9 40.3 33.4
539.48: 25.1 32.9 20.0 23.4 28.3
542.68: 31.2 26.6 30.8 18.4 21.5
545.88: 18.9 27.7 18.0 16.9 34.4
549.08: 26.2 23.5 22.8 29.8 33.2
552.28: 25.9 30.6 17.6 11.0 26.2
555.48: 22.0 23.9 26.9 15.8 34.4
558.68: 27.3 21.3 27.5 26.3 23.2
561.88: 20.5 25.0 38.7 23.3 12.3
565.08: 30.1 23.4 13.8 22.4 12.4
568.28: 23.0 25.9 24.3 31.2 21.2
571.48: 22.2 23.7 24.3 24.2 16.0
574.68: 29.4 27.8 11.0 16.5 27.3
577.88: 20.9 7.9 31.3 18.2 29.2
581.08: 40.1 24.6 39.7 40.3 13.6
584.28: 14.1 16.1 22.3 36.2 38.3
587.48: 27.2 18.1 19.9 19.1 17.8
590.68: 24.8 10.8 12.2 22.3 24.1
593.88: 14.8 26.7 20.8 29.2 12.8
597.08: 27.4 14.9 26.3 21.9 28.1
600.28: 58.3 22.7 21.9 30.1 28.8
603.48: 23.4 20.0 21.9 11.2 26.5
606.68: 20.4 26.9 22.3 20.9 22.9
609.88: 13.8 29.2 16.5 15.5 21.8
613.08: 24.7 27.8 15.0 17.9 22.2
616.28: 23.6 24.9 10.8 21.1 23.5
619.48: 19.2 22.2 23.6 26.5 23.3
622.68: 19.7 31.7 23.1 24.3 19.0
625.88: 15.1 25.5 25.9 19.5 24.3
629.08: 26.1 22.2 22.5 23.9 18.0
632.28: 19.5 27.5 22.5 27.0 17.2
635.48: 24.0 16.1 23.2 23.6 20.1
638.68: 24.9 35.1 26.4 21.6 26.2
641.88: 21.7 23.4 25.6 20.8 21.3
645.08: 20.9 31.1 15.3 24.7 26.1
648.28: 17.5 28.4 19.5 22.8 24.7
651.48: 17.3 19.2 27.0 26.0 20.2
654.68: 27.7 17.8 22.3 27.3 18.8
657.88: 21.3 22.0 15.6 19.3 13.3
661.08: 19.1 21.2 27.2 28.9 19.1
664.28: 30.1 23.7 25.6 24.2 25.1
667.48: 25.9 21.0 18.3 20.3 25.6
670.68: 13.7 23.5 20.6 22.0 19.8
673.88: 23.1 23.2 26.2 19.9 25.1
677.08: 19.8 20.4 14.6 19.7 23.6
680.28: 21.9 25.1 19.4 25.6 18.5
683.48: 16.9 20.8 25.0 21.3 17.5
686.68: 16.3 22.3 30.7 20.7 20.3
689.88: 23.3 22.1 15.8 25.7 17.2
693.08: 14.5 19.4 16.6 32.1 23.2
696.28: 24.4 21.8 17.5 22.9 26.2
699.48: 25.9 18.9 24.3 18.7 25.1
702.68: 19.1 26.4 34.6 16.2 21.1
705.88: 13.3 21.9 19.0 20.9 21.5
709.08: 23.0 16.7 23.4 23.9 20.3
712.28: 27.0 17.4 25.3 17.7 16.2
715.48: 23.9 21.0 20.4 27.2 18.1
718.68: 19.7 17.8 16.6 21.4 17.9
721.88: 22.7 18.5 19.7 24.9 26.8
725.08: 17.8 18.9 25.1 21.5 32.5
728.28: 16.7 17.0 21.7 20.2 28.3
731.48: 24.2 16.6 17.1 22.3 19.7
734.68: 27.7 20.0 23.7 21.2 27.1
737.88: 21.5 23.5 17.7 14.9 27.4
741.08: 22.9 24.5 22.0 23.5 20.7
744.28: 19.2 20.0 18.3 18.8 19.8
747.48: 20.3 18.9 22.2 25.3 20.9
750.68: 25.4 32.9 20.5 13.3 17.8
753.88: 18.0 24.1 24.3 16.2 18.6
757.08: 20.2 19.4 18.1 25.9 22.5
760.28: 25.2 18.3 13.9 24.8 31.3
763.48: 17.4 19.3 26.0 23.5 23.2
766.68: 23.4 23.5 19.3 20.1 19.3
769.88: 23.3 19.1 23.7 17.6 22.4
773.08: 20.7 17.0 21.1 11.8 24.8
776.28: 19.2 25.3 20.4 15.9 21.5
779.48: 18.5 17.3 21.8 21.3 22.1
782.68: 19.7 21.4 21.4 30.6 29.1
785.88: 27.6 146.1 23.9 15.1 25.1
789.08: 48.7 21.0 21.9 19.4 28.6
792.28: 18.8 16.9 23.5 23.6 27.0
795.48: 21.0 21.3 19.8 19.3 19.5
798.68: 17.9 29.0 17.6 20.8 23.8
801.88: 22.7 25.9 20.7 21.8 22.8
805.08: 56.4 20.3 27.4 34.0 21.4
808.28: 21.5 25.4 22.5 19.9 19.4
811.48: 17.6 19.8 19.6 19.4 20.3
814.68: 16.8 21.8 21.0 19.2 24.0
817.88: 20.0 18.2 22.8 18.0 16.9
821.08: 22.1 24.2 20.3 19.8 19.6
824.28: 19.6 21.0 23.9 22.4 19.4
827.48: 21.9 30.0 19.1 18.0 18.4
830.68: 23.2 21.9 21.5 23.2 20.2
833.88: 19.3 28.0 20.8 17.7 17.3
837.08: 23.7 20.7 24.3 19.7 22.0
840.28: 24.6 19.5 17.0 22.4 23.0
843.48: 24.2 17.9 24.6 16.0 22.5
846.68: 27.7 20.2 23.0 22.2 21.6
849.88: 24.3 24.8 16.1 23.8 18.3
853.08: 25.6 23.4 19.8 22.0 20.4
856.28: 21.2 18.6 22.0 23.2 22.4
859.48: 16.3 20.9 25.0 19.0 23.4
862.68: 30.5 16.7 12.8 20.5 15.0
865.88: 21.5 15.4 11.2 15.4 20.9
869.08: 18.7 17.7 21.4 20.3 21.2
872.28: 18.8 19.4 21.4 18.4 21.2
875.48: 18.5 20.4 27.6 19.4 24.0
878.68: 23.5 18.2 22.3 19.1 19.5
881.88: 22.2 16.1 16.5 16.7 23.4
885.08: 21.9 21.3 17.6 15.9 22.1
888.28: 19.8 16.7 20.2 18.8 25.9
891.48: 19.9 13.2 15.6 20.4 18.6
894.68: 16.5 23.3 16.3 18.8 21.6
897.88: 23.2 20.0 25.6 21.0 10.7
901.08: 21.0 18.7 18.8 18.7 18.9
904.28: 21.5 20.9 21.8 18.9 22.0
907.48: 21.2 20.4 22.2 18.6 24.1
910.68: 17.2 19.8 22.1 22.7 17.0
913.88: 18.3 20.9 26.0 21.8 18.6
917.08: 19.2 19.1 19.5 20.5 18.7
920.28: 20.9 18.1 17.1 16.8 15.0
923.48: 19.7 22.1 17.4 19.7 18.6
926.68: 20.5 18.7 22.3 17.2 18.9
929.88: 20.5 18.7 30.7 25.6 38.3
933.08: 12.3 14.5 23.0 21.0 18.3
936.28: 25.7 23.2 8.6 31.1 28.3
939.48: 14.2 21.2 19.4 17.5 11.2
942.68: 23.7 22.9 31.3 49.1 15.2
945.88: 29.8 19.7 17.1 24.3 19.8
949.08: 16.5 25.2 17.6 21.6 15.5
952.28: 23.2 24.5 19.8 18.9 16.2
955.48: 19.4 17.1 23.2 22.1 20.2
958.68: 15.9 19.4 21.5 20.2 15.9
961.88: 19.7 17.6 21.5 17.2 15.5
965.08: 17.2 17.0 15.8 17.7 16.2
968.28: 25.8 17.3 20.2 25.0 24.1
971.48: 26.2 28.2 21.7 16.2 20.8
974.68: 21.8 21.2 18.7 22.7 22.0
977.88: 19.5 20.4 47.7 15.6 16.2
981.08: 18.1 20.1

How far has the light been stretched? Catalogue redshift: 0.198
